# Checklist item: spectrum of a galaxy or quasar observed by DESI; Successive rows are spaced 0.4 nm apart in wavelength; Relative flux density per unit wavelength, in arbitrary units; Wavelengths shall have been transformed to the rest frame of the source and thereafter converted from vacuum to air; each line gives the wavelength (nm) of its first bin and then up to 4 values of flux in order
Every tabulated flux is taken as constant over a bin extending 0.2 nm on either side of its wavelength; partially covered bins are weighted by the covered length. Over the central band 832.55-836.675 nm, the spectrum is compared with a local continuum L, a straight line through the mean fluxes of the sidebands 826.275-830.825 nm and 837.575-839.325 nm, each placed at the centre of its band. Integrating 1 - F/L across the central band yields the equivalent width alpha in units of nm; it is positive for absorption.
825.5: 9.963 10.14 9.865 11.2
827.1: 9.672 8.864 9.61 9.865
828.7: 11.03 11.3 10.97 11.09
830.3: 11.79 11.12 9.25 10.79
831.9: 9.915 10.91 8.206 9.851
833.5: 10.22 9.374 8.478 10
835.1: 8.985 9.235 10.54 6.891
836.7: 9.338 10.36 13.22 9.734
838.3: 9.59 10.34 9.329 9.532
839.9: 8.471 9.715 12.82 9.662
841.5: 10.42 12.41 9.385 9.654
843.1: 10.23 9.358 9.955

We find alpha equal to 0.41 nm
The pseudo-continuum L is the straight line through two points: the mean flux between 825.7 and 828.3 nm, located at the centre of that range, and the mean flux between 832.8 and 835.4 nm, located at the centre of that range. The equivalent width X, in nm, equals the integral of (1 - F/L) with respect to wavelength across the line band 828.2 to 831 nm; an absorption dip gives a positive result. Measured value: -0.370 nm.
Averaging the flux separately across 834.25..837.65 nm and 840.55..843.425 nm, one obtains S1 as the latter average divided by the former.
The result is 1.09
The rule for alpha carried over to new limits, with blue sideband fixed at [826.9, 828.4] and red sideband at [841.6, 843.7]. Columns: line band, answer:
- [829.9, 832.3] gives -0.25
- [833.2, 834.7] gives 0.05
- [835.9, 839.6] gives 0.04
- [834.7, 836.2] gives 0.06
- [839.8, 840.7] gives 0.01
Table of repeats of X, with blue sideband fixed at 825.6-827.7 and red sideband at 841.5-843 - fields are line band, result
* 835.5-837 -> 0.18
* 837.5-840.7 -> 0.12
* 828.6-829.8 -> -0.13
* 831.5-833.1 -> 0.05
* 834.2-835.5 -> 0.13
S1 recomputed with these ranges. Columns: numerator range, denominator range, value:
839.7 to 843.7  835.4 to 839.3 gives 1.03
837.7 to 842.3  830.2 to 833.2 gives 1.00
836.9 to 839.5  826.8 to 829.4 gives 1.02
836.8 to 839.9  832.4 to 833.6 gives 1.07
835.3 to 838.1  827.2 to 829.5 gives 0.97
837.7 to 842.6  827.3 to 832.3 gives 0.96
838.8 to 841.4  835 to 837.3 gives 1.08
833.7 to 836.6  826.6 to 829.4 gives 0.89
